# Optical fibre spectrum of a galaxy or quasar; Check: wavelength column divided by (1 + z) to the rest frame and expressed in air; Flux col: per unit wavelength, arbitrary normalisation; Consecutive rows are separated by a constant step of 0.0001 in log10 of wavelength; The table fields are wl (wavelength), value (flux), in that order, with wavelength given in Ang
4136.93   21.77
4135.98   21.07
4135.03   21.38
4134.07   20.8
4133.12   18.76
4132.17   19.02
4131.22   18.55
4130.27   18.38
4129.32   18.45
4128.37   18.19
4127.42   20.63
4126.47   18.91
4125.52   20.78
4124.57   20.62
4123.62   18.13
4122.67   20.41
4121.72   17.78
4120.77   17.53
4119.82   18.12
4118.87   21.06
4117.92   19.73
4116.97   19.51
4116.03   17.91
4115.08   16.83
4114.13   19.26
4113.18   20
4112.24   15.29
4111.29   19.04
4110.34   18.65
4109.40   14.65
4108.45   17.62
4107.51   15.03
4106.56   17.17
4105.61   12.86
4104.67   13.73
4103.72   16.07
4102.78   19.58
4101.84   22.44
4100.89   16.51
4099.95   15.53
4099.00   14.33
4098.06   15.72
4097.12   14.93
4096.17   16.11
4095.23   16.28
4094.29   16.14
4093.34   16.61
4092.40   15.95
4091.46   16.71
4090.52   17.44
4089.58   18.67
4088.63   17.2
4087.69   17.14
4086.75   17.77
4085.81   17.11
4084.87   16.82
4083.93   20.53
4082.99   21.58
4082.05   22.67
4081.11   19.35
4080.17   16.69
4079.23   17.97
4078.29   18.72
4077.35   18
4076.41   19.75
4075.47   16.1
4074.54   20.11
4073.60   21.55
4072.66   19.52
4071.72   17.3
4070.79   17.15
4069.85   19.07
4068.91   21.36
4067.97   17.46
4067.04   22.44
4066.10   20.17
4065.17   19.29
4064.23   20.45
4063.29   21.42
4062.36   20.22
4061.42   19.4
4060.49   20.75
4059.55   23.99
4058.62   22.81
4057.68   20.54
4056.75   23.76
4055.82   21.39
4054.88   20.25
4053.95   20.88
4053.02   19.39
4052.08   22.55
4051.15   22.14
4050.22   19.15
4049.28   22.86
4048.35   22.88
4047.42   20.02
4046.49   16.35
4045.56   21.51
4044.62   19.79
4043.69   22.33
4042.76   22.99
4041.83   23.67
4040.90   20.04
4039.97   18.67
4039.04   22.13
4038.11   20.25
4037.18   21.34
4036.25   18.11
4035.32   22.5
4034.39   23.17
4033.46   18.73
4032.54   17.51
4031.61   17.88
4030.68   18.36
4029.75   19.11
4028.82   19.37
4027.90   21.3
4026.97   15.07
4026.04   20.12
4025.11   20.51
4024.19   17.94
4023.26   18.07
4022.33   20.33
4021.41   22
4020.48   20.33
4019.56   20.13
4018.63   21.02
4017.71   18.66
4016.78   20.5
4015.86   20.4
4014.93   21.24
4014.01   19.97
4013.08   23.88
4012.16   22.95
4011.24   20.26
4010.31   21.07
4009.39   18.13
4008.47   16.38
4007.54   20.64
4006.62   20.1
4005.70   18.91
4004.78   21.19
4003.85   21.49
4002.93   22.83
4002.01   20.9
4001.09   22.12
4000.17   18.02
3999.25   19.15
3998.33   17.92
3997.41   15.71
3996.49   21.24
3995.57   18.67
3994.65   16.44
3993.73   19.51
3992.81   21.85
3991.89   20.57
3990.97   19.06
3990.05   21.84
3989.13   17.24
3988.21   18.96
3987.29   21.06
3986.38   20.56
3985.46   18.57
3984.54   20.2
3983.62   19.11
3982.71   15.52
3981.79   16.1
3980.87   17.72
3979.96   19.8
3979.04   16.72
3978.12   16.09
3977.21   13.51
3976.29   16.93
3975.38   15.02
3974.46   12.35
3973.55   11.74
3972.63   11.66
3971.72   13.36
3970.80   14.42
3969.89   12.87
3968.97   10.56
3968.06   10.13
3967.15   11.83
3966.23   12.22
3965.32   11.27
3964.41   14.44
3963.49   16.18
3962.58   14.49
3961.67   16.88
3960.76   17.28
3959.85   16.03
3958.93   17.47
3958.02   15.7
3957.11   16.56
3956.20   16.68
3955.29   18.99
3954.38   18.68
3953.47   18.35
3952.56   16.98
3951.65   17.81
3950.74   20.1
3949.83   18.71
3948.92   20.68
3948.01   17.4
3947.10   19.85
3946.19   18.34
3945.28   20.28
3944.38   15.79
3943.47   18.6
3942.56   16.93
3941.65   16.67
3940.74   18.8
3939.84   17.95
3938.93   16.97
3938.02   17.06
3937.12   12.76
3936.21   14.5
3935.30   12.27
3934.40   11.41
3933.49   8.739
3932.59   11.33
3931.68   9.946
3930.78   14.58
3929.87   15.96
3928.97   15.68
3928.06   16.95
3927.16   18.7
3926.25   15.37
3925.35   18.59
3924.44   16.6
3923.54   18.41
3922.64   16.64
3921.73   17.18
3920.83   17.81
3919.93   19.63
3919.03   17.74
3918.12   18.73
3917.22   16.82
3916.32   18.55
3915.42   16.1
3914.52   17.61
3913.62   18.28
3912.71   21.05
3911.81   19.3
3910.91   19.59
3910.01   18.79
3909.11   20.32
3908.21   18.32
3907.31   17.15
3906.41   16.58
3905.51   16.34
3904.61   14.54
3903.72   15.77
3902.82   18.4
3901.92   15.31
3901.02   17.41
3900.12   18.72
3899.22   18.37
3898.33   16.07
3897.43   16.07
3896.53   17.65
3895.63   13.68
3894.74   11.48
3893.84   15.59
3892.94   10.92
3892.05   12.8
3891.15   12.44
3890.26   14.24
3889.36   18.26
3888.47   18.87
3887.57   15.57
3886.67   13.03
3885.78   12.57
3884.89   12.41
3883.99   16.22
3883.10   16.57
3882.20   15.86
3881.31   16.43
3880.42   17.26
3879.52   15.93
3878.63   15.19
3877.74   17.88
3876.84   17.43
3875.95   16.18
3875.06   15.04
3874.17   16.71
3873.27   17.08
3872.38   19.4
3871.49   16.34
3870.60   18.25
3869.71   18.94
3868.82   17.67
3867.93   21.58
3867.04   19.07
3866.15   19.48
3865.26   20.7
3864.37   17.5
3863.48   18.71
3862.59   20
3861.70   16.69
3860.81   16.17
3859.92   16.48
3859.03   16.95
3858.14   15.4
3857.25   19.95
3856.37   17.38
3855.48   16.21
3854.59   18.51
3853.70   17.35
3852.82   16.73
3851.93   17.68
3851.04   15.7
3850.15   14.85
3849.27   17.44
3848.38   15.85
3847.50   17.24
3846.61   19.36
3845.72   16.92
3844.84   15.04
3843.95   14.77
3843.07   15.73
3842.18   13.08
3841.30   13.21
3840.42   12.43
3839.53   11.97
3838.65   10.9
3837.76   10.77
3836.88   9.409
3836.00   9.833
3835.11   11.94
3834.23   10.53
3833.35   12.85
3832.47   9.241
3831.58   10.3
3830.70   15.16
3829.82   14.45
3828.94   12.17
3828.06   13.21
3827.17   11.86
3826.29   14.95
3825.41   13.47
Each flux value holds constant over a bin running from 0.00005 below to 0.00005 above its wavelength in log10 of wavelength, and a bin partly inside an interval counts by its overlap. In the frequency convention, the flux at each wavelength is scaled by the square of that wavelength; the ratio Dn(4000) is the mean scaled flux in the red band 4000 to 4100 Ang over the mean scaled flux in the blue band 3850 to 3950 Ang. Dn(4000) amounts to 1.27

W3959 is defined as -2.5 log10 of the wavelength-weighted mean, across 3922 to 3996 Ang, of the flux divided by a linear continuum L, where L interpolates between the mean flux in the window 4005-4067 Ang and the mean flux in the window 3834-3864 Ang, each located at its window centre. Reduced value 0.12 mag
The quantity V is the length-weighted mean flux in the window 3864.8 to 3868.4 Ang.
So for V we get 20.2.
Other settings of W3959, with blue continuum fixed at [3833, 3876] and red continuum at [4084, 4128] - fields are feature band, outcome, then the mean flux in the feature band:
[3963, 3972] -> 0.30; 12.7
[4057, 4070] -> -0.20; 20.8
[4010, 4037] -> -0.17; 20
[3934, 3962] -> -0.04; 17.2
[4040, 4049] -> -0.22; 21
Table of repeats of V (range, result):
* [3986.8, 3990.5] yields 19.8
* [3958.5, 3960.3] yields 16.7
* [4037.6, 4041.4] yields 20.3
